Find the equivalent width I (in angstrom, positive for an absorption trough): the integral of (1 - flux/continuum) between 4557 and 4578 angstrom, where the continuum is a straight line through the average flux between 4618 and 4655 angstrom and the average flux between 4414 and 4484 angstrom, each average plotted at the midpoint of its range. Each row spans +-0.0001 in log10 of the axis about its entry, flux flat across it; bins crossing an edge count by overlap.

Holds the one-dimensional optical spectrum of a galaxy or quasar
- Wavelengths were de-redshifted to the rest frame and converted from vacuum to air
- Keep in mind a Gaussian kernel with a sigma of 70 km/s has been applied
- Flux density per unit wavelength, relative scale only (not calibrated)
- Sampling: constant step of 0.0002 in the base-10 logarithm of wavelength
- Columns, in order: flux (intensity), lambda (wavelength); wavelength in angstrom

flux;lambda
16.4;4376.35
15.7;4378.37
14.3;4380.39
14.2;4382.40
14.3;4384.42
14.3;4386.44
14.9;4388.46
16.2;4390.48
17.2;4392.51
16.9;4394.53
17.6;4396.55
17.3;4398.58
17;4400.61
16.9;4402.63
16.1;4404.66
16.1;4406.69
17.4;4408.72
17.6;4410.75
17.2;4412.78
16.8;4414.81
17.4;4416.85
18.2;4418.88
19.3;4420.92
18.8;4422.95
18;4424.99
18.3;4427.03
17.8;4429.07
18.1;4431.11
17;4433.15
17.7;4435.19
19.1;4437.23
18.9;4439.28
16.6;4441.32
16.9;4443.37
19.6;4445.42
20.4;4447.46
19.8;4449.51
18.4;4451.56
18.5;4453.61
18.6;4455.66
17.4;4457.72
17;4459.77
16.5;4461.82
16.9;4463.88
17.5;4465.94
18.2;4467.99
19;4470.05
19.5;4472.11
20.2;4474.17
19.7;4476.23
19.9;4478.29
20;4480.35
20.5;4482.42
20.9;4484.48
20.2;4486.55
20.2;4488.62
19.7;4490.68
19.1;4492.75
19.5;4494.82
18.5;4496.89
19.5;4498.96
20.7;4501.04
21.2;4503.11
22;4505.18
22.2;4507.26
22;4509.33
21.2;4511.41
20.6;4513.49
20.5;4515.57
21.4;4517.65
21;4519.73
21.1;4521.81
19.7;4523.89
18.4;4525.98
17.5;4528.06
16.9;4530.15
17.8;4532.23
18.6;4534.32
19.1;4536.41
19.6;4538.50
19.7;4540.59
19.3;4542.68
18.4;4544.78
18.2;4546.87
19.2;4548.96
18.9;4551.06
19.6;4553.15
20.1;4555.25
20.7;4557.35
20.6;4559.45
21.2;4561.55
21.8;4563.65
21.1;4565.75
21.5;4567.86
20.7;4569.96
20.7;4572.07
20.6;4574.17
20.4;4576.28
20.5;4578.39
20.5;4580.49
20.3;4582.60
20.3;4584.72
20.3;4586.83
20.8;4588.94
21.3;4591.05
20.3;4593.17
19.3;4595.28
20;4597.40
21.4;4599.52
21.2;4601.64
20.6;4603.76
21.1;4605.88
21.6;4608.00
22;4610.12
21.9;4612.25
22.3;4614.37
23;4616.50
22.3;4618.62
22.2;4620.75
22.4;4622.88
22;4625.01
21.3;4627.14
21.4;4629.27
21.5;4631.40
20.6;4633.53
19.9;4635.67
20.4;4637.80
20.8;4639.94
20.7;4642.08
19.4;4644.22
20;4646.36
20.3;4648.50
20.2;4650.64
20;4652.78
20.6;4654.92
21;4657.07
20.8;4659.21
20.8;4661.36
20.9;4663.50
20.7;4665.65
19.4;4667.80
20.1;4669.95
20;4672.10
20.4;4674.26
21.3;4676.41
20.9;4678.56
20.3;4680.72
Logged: -1.0 angstrom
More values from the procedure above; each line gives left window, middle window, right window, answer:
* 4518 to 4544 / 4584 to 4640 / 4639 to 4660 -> -3.5 angstrom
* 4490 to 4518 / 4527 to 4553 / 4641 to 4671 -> 2.4 angstrom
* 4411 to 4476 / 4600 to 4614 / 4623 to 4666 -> -0.8 angstrom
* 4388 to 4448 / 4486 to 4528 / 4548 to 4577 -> -2.1 angstrom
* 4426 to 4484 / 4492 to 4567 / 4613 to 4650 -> -1.0 angstrom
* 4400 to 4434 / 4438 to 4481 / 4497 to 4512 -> 1.6 angstrom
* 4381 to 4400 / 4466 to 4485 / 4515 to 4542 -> -1.7 angstrom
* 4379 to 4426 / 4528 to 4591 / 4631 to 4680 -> -2.9 angstrom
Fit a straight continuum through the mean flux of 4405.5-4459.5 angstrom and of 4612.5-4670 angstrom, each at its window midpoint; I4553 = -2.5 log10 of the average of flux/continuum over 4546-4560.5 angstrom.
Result 0.005 mag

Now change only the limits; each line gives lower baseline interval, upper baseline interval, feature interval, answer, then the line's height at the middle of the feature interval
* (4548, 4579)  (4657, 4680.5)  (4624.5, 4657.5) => -0.003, 20.5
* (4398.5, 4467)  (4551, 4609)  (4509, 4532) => -0.022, 19.5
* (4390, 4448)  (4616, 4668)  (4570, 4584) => -0.029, 20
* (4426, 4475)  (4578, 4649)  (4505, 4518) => -0.112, 19.3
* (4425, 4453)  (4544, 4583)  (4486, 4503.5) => -0.032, 19.2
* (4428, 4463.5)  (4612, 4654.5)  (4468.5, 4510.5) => -0.077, 18.8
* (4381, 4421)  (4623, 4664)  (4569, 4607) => -0.044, 19.8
